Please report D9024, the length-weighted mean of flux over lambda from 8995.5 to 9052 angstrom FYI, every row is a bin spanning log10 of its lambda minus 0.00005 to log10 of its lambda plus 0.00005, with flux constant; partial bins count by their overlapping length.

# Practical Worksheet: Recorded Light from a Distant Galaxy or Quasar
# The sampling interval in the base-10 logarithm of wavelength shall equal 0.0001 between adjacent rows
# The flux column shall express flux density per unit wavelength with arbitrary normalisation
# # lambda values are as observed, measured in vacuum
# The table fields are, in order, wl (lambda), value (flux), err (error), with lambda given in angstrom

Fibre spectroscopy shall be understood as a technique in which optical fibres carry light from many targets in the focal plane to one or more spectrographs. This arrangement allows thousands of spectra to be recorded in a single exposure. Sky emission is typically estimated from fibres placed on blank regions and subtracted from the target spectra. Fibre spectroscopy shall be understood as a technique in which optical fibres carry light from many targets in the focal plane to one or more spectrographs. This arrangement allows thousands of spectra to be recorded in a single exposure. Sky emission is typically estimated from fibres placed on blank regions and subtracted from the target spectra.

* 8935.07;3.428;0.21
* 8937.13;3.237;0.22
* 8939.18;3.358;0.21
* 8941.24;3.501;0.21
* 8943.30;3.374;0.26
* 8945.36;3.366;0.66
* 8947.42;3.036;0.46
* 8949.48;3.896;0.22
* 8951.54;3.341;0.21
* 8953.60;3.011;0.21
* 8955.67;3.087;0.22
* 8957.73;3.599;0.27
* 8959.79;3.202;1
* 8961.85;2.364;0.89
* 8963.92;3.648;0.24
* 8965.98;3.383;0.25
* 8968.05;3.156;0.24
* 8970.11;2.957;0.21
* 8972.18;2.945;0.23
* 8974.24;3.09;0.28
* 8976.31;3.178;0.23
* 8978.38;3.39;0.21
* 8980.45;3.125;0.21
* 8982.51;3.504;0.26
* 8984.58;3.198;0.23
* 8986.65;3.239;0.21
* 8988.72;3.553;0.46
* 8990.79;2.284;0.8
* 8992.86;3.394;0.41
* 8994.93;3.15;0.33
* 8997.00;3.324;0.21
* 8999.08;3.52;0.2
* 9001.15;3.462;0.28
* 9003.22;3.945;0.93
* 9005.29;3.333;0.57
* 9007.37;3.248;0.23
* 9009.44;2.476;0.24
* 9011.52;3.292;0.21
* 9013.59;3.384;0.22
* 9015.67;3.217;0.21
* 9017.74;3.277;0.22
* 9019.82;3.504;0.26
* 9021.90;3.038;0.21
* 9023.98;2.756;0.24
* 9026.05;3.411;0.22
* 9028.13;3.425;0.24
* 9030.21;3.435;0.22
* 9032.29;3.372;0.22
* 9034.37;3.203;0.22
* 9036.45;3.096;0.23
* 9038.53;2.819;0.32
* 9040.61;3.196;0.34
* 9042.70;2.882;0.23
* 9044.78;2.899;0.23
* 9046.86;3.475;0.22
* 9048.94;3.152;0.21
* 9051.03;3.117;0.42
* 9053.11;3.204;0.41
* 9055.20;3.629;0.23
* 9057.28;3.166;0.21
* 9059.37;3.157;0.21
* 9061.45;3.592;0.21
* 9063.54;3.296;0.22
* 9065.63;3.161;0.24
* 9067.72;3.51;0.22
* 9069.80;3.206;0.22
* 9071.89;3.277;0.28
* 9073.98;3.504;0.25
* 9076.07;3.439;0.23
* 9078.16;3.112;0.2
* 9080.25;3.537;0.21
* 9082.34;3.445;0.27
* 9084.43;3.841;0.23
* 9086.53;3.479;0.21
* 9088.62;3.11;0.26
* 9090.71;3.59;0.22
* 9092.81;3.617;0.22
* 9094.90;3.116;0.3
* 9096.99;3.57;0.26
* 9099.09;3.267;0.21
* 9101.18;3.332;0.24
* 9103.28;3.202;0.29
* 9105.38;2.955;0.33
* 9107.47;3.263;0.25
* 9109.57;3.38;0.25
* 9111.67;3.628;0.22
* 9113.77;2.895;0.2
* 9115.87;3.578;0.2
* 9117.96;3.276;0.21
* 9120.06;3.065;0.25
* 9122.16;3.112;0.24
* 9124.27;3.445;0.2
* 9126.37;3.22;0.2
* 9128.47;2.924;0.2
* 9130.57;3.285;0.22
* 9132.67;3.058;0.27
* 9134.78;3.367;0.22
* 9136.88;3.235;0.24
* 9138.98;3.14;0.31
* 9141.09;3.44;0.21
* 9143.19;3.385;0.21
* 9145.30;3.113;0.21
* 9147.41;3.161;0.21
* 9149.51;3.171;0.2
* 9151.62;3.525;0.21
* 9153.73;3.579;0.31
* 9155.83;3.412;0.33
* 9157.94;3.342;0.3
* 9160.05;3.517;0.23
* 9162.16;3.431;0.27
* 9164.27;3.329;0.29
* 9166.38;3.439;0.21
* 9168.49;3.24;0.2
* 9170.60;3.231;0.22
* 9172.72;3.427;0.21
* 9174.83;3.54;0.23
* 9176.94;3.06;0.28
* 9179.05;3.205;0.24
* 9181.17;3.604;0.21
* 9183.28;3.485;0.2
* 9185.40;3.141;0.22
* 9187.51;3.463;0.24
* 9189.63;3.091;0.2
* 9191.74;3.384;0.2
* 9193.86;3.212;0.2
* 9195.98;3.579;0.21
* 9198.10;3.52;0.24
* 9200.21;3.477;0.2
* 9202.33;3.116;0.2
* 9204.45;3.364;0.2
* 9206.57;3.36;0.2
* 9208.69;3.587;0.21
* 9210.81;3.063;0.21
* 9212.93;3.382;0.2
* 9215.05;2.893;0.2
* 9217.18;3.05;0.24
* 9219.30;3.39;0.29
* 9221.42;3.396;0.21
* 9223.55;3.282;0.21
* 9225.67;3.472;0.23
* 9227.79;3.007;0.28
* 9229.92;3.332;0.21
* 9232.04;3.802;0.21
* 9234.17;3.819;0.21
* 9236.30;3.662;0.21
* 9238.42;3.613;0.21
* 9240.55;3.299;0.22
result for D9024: 3.23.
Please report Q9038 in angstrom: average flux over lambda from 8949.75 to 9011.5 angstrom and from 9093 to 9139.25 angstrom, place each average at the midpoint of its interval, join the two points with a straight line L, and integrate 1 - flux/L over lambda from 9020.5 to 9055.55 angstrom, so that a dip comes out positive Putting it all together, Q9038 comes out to 0.6 angstrom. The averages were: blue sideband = 3.22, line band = 3.18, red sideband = 3.25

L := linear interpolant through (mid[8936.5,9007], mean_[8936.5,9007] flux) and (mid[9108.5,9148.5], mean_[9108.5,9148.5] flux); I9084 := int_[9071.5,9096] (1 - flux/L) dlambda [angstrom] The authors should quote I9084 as -1.3 angstrom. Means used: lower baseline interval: 3.27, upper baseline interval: 3.25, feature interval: 3.43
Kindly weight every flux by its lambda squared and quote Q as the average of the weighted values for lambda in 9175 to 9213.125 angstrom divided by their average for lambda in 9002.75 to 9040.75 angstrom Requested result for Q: 1.08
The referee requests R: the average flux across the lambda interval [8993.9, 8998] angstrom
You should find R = 3.24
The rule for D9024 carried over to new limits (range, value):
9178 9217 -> 3.32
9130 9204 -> 3.34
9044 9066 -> 3.27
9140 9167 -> 3.37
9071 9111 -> 3.37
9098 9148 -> 3.24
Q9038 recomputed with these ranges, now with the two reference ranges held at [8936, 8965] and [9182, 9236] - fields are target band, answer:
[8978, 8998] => 0.53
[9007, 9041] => 1.26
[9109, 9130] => 0.50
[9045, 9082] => -0.02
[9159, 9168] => -0.20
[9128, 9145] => 0.51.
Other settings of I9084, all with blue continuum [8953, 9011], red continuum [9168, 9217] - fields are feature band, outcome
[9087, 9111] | -0.4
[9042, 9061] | 0.2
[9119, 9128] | 0.2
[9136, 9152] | 0.2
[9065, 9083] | -0.6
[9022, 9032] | 0.0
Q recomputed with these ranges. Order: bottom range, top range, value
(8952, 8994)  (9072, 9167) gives 1.09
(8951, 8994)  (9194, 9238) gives 1.12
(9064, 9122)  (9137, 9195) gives 1.01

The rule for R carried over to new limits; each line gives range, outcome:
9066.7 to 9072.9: 3.33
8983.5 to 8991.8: 3.07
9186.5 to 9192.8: 3.31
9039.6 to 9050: 3.12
